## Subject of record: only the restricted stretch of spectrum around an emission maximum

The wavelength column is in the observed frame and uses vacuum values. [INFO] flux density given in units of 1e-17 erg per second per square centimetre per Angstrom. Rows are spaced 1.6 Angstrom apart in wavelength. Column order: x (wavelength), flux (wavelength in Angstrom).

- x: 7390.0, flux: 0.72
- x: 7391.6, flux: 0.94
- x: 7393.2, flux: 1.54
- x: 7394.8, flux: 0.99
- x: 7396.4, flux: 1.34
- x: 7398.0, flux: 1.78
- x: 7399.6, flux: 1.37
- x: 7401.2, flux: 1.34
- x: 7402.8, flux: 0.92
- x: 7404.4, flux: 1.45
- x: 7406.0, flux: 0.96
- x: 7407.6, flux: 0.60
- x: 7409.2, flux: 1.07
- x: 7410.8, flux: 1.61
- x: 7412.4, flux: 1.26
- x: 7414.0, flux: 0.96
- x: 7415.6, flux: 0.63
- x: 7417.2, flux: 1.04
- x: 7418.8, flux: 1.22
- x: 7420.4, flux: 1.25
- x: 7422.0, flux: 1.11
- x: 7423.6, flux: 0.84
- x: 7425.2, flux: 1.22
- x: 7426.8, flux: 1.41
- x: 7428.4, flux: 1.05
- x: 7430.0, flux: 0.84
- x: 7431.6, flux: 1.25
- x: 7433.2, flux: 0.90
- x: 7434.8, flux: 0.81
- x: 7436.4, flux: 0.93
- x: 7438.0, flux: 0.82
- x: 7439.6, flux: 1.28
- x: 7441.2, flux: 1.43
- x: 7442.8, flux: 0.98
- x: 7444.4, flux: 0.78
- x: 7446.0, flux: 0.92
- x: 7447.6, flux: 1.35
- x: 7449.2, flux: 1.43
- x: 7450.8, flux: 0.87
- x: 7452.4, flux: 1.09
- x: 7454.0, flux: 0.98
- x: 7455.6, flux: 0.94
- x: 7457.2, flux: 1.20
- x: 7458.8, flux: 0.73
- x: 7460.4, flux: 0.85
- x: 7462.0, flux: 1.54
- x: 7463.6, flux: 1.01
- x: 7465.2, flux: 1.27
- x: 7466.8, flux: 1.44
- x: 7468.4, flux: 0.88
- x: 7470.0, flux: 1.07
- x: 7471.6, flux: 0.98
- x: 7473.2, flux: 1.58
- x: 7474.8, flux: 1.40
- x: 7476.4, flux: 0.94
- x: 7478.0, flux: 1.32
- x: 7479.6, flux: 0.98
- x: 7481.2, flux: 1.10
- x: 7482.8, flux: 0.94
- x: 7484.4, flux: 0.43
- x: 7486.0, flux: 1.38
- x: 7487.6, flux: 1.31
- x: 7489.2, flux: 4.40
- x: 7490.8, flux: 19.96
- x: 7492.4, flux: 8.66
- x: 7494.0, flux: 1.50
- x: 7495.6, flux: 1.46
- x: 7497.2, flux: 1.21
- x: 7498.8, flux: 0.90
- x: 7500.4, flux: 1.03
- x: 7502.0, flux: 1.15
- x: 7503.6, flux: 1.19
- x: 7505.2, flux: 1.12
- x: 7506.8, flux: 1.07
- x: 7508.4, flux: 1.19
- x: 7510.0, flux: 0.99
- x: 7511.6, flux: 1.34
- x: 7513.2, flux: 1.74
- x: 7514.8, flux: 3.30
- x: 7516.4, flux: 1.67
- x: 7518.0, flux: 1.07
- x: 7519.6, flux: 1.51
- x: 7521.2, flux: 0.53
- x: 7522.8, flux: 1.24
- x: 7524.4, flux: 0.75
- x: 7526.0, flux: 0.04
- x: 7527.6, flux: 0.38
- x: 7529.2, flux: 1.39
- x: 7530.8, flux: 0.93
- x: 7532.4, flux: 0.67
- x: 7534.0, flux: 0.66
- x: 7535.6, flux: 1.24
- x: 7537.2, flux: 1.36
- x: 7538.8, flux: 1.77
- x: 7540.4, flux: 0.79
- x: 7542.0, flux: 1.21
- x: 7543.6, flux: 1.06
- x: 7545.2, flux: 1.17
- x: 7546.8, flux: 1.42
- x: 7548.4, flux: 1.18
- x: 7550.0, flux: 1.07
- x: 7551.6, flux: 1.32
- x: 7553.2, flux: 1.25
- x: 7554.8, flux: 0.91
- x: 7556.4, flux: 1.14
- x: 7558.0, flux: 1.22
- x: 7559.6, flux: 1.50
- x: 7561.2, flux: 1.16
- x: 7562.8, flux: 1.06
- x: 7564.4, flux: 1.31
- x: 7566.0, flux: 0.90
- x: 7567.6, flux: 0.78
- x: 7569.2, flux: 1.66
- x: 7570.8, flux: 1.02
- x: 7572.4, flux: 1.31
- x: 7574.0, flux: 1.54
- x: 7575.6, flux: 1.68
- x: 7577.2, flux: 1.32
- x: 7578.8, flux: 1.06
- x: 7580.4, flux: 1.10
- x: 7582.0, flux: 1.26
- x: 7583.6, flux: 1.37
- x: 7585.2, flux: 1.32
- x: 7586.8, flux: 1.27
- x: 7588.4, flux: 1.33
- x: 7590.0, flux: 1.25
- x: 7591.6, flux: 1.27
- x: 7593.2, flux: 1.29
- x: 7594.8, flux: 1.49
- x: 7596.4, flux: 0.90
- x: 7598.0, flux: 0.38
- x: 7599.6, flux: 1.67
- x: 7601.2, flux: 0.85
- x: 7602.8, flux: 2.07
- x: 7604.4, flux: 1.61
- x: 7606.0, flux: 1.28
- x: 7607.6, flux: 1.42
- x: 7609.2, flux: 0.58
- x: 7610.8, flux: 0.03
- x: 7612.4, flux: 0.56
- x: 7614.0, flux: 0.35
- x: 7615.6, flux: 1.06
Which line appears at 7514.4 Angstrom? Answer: [N II]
